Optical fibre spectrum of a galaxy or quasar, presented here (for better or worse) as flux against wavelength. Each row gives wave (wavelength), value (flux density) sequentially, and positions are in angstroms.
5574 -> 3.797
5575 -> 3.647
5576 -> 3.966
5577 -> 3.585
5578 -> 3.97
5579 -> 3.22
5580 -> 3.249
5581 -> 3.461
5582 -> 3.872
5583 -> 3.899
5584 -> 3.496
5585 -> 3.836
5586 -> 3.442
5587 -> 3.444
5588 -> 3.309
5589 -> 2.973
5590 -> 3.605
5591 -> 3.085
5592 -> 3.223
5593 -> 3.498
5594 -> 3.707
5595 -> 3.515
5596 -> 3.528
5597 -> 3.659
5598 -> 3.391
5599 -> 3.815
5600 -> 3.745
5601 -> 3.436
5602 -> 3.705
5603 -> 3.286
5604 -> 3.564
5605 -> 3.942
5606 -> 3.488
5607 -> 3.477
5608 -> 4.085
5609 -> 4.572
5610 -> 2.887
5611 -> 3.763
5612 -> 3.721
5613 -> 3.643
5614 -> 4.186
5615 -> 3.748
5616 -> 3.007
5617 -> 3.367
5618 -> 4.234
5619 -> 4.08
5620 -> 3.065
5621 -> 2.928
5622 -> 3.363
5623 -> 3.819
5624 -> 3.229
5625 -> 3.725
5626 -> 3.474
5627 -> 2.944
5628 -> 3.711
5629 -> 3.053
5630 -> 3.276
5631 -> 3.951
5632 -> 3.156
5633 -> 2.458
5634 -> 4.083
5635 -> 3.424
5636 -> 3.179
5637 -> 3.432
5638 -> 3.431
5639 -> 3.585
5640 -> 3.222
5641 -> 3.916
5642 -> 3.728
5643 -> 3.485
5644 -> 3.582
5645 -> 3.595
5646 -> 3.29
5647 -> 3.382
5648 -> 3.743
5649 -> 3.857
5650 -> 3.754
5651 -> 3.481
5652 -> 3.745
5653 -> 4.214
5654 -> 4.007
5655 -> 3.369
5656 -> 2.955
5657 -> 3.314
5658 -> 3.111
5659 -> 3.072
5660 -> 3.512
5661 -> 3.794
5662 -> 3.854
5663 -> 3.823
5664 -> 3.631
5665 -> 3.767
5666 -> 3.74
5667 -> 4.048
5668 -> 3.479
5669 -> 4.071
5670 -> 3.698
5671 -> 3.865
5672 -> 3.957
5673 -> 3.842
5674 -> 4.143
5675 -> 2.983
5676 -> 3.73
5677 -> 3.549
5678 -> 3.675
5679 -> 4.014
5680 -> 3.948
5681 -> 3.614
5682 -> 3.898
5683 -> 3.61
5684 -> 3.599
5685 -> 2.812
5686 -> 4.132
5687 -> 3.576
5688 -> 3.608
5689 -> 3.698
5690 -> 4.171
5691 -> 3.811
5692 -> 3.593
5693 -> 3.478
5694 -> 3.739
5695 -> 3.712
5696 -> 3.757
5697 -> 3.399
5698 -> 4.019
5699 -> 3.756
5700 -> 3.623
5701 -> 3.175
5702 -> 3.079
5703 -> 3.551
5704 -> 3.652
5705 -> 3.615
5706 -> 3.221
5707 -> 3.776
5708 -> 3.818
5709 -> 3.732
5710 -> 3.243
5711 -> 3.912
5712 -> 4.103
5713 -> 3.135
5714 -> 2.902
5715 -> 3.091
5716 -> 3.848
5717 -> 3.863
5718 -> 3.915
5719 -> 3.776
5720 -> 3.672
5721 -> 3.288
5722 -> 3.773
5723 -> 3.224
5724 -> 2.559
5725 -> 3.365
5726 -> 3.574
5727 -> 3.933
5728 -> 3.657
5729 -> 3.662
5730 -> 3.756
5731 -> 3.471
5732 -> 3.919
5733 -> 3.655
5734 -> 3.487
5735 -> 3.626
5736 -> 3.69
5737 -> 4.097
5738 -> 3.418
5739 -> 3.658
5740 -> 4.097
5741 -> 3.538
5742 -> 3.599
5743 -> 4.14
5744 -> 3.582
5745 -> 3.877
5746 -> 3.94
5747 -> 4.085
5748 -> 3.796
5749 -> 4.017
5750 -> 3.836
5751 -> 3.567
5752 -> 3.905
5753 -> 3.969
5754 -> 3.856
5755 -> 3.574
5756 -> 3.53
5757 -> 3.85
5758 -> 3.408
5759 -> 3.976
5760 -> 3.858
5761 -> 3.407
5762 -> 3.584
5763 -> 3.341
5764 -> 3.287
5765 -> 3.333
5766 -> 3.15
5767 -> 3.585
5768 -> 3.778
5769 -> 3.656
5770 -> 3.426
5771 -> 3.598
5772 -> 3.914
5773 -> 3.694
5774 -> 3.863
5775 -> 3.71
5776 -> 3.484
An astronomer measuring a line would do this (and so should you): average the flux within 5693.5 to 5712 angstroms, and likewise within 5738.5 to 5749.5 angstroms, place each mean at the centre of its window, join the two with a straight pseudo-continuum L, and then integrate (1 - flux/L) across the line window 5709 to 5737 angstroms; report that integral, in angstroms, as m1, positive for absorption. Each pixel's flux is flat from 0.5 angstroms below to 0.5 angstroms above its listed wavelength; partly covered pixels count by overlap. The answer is 1.2 angstroms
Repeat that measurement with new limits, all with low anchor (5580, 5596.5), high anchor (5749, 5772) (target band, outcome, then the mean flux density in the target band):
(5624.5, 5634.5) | 0.4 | 3.38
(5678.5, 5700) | -0.8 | 3.71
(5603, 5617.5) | -0.7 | 3.66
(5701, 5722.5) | 0.2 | 3.56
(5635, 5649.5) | 0.0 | 3.53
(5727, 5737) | -0.2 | 3.69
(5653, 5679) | -0.8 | 3.66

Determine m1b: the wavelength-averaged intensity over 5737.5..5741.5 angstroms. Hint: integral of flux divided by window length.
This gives 3.68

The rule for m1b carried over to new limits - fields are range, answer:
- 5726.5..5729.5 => 3.75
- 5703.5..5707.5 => 3.57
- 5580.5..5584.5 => 3.68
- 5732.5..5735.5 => 3.59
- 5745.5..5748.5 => 3.94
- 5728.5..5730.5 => 3.71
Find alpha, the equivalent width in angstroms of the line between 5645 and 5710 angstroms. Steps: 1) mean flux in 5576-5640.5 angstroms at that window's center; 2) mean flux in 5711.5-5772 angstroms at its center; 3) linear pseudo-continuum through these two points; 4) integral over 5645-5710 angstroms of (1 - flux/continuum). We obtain -1.2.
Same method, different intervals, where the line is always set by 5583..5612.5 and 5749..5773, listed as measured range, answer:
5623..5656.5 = 0.7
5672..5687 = -0.4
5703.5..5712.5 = -0.2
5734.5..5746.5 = -0.5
